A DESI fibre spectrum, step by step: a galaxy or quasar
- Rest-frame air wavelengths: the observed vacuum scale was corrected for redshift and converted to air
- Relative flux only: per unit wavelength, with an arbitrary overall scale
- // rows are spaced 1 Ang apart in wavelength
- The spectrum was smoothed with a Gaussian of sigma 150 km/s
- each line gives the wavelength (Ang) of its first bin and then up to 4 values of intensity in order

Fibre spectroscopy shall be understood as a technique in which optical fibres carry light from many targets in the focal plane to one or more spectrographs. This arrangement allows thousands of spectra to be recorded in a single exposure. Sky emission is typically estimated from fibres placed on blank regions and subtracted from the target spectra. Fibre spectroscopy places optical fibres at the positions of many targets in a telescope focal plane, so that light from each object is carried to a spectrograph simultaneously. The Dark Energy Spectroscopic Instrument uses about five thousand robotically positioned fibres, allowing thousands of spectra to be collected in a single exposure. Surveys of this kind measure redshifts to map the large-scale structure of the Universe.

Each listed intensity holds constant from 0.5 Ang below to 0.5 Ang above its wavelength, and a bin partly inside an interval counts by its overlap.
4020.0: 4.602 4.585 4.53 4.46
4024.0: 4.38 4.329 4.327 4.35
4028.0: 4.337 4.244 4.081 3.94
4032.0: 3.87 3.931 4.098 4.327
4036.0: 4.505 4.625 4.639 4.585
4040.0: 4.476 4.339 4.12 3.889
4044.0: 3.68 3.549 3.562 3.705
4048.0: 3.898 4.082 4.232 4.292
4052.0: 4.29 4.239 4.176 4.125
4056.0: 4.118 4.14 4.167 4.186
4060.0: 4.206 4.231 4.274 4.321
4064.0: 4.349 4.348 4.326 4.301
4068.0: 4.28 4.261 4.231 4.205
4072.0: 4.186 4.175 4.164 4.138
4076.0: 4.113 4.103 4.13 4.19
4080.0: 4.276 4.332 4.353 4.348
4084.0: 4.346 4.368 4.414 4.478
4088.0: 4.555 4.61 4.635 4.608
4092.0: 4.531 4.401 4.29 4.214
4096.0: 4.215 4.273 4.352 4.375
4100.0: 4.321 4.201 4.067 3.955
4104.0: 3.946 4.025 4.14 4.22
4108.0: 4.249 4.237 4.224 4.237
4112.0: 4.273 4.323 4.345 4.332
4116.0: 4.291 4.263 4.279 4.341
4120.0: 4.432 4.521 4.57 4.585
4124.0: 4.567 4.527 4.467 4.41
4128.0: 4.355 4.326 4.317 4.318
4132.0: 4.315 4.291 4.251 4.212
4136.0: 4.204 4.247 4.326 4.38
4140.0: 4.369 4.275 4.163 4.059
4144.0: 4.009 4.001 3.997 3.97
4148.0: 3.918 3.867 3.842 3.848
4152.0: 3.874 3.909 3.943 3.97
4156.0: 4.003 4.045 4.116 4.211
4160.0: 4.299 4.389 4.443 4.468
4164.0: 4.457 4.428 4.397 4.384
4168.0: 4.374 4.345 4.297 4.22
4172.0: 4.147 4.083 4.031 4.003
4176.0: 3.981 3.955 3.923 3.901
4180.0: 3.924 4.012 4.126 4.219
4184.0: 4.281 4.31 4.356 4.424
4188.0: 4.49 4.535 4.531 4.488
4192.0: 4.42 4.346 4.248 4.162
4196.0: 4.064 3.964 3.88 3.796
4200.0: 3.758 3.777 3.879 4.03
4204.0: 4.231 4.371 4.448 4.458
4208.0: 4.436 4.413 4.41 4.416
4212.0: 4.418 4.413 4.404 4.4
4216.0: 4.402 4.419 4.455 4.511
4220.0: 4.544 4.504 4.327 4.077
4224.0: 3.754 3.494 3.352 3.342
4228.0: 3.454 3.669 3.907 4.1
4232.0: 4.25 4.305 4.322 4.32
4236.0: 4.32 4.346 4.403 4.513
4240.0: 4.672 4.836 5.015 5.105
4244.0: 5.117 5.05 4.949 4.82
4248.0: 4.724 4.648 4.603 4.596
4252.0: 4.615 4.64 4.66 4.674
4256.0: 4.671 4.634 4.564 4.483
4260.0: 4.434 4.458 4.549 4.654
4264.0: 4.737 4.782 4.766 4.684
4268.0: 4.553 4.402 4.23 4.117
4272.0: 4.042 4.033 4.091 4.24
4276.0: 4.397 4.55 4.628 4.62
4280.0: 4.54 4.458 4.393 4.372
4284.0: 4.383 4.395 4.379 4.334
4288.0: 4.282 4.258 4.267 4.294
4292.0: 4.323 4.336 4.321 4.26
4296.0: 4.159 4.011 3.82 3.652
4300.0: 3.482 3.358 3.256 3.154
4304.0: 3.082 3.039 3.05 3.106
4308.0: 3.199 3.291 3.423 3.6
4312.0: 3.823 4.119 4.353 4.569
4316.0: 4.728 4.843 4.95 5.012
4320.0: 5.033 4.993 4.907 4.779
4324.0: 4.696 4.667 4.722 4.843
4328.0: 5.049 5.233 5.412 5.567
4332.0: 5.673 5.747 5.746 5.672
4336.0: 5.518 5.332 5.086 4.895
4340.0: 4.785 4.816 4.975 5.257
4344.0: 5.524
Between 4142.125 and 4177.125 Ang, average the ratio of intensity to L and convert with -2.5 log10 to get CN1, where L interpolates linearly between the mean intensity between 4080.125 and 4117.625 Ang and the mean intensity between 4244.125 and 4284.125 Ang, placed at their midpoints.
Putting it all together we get 0.07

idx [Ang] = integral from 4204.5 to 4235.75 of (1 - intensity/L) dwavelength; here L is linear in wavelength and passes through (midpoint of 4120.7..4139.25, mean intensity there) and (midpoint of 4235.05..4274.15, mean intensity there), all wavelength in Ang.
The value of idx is 2.3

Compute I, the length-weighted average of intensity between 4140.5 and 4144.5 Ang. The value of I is 4.13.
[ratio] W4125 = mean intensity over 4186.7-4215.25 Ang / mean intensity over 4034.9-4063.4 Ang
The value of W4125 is 1.02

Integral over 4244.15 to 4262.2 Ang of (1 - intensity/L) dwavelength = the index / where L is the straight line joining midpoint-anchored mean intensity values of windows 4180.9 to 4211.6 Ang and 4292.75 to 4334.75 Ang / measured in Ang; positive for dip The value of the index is -1.6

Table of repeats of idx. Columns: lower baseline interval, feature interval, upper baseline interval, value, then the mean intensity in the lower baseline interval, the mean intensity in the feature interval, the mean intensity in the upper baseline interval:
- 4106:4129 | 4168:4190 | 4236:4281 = 1.4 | 4.36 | 4.18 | 4.58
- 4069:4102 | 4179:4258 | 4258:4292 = 1.0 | 4.31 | 4.33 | 4.42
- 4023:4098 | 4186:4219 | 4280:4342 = 0.5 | 4.24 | 4.28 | 4.42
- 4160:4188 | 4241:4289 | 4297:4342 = -2.0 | 4.22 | 4.55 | 4.46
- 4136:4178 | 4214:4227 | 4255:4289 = 0.5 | 4.15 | 4.16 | 4.45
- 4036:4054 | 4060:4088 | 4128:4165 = -0.8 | 4.14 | 4.27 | 4.16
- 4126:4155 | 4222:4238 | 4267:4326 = 0.8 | 4.15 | 3.96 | 4.18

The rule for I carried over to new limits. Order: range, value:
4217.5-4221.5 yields 4.5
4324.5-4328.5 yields 4.82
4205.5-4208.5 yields 4.45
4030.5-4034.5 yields 3.96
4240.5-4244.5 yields 5.02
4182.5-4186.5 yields 4.29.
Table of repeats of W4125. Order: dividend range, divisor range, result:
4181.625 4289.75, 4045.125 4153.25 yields 1.03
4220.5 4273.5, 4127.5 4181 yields 1.06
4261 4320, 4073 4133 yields 0.96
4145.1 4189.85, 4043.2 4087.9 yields 0.99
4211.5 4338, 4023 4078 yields 1.05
